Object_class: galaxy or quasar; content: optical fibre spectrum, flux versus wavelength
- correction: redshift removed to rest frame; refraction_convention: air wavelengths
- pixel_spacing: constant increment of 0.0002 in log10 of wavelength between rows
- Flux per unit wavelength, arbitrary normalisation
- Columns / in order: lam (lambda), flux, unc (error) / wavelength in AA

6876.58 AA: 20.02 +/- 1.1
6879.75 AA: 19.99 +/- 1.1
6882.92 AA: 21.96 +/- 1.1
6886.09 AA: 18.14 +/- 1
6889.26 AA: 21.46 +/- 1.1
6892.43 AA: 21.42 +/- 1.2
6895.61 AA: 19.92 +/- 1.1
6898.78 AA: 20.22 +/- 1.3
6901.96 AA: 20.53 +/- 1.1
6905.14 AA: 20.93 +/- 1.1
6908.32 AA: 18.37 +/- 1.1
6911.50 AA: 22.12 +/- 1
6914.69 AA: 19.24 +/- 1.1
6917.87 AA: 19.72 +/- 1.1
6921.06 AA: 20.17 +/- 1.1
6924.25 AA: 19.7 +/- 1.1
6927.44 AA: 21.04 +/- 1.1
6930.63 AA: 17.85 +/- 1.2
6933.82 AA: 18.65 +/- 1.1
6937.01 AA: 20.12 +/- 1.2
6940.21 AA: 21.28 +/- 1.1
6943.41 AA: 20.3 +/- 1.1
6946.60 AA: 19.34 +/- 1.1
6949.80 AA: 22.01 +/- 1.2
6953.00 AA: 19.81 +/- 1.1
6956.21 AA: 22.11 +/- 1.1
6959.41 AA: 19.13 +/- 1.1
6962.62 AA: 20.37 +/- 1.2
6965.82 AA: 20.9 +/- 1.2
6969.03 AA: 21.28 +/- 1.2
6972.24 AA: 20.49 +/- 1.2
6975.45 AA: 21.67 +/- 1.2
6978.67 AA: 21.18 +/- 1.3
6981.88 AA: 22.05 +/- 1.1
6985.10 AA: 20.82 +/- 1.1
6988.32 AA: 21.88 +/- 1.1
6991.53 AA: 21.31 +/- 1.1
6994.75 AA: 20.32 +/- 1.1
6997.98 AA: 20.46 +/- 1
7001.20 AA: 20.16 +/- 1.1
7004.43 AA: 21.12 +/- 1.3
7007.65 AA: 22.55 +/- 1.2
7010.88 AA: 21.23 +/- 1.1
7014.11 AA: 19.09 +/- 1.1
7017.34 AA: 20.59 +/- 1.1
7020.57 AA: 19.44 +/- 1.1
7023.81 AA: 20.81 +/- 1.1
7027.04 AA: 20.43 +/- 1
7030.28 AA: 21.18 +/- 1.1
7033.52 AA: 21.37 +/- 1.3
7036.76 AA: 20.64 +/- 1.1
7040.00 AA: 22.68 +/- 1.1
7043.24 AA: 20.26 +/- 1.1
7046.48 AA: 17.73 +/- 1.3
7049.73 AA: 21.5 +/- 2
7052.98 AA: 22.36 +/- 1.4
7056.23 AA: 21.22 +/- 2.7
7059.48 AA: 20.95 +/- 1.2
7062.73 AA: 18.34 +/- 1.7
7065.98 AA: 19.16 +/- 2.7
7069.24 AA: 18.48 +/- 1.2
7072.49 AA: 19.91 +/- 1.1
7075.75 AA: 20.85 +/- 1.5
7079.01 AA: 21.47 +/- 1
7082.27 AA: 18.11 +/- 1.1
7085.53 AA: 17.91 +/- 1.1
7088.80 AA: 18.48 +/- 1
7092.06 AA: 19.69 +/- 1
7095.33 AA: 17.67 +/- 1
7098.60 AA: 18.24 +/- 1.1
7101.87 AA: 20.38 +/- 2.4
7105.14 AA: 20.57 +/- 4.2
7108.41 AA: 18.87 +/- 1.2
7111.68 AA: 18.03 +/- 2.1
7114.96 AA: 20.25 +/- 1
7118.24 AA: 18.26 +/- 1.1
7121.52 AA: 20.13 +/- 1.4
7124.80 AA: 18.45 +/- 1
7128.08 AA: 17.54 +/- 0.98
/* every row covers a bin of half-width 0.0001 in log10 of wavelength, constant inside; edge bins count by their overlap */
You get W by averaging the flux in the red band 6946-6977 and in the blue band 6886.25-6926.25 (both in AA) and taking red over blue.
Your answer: 1.03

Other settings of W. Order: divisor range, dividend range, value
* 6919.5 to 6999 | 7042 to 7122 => 0.95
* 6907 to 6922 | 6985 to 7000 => 1.05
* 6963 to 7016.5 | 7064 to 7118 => 0.91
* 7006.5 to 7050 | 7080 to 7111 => 0.92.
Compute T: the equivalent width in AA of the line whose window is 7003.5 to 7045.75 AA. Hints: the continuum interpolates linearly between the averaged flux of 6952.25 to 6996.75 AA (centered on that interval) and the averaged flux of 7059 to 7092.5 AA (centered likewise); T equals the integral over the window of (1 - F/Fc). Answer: -1.4 AA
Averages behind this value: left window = 21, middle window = 20.8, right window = 19.3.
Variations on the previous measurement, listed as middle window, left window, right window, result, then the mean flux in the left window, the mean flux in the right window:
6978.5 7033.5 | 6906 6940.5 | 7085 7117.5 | -4.02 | 19.8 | 19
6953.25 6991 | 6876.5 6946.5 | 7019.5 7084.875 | -1.55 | 20.1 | 20.3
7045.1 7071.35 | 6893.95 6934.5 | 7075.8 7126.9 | -0.91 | 19.9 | 19.1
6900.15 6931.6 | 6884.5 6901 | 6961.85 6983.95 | 0.77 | 20.2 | 21.2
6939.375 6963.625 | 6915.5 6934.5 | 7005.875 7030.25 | -0.81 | 19.6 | 20.6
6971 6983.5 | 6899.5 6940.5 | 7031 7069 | -0.73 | 19.9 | 20.5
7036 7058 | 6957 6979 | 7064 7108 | -1.29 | 20.7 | 19.3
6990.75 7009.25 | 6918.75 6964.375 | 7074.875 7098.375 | -1.20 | 20.1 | 19.1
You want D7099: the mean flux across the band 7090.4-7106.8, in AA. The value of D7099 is 19.3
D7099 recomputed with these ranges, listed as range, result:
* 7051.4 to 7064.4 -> 20.7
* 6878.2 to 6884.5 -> 21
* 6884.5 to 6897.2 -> 20.2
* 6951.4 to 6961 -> 20.3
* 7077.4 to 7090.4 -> 19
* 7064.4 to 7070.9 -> 18.8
